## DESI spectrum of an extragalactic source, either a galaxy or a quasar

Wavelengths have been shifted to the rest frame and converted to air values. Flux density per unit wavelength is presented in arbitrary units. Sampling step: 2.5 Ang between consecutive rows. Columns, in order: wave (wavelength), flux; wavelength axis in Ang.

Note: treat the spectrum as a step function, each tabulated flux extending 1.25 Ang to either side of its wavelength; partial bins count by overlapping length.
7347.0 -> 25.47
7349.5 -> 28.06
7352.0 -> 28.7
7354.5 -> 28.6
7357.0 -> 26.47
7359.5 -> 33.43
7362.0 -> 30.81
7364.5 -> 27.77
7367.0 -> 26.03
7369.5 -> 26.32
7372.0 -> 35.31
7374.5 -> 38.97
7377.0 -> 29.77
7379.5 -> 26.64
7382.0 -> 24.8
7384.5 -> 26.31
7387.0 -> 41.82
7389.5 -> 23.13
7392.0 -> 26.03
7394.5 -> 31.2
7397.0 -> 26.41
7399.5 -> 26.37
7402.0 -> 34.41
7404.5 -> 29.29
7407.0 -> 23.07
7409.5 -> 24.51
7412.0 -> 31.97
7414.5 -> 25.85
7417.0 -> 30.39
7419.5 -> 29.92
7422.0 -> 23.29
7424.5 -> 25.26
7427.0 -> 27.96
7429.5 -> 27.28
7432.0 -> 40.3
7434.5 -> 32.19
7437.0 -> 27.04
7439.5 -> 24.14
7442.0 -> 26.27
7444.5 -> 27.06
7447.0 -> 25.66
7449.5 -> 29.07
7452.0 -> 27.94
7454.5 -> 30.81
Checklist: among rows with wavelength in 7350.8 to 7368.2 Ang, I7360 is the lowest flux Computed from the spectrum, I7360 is 26.03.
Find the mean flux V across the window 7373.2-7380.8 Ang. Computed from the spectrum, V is 31.8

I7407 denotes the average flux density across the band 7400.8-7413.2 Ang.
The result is 28.6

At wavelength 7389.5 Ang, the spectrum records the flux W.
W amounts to 23.13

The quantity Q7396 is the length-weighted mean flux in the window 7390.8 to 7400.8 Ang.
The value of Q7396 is 27.5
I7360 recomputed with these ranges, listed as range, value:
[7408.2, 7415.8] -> 24.51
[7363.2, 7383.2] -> 24.8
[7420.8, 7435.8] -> 23.29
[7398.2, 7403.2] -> 26.37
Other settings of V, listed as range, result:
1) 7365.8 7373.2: 29.2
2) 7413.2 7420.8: 28.7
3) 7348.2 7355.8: 28.4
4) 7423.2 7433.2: 30.1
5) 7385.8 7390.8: 32.3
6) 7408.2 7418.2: 28.1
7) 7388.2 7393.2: 24.7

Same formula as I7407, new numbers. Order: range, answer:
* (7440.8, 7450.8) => 27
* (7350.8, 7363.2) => 29.6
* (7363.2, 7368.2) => 26.9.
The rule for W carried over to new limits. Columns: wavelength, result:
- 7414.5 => 25.85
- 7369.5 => 26.32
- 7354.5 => 28.6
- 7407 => 23.07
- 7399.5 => 26.37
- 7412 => 31.97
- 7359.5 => 33.43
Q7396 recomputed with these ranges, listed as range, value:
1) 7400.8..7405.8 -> 31.7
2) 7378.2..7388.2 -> 29.8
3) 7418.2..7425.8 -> 26.2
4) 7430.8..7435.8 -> 36.1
